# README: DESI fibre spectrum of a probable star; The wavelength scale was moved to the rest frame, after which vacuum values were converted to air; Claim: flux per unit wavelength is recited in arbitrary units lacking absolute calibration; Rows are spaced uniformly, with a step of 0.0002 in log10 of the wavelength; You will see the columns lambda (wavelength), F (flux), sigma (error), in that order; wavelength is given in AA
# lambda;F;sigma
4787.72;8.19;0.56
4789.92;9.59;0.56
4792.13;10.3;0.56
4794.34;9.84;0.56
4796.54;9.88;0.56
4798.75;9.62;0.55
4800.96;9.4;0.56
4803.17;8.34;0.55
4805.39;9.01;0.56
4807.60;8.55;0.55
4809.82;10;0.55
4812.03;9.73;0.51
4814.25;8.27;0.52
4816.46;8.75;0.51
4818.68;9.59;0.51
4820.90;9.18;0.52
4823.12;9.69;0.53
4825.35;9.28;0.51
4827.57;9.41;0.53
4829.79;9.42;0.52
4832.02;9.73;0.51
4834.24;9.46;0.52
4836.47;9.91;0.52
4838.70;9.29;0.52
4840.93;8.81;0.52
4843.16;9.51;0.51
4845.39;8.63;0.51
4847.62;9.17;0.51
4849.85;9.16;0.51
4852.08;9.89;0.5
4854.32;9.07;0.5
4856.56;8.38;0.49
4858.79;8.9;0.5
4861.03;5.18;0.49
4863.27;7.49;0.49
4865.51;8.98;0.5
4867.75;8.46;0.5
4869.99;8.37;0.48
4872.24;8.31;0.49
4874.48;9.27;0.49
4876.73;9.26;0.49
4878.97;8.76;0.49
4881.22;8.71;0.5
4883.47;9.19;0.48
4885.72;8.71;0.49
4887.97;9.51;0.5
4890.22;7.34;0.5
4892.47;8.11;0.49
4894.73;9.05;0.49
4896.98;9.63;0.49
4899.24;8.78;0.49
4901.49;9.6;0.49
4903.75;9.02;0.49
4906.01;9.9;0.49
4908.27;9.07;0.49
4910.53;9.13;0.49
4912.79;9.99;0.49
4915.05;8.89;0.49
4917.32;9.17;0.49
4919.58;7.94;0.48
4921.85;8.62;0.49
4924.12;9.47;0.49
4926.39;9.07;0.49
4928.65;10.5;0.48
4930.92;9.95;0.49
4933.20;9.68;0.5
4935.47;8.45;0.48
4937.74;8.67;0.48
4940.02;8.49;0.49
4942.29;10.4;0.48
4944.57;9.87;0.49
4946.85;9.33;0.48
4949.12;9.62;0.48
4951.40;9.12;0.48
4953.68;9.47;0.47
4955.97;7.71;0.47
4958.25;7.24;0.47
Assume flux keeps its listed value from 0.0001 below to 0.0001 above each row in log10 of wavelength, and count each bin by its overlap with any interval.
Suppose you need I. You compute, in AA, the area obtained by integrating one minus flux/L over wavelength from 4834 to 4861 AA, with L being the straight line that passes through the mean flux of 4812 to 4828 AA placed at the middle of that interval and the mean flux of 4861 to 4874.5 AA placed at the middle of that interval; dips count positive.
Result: -1.32 AA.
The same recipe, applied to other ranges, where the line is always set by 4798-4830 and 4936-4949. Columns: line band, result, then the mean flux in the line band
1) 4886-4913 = 0.7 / 9.05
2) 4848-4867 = 1.7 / 8.41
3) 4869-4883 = 0.7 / 8.8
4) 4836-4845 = 0.0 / 9.28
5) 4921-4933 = -0.3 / 9.55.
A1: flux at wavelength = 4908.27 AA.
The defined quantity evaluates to 9.07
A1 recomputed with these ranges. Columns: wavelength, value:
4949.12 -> 9.62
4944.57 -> 9.87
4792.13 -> 10.3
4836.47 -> 9.91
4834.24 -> 9.46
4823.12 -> 9.69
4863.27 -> 7.49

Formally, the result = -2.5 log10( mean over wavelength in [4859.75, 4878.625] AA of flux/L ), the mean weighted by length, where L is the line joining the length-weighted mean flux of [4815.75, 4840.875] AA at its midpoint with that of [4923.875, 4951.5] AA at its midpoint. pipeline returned 0.15 mag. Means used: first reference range 9.41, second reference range 9.45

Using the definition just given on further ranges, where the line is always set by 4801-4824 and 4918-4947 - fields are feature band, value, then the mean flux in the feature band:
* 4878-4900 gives 0.05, 8.78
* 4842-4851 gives 0.00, 9.13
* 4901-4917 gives -0.01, 9.35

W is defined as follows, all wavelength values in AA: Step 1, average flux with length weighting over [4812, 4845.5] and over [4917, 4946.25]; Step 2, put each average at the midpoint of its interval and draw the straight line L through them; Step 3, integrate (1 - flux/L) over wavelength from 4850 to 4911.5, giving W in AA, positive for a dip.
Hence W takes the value 3.48 AA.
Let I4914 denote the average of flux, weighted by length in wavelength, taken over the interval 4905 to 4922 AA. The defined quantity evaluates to 9.11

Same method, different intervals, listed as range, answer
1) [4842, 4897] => 8.66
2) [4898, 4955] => 9.28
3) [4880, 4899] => 8.78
